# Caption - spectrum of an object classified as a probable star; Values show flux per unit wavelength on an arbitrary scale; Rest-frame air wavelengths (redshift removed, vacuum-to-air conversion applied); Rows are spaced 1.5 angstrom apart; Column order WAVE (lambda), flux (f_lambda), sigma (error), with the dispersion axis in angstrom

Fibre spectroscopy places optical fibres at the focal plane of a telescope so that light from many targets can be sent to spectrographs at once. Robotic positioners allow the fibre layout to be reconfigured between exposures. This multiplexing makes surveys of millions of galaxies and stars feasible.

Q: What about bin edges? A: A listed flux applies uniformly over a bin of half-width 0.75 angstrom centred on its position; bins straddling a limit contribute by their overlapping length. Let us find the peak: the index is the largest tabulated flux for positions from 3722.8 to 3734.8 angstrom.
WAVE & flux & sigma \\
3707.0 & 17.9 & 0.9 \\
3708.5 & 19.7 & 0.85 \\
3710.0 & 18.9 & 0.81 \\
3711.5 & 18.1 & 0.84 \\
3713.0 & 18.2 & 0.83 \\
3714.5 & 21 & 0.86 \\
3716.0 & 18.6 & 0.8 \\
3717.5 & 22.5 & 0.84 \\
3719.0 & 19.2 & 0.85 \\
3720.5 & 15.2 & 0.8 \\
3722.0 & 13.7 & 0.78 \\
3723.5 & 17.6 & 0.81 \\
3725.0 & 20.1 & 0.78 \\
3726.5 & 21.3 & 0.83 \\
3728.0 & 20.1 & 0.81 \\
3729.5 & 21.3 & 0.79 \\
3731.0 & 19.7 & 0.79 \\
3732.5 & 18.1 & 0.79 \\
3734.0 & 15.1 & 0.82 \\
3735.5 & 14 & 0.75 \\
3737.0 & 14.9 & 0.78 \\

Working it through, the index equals 21.3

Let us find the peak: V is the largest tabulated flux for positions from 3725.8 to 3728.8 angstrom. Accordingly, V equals 21.3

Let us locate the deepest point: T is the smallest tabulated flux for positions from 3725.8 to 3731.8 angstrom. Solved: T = 19.7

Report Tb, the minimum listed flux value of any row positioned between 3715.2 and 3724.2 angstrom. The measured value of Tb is 13.7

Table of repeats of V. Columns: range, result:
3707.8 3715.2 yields 21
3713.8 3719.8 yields 22.5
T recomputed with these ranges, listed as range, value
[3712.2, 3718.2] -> 18.2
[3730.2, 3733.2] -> 18.1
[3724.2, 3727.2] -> 20.1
